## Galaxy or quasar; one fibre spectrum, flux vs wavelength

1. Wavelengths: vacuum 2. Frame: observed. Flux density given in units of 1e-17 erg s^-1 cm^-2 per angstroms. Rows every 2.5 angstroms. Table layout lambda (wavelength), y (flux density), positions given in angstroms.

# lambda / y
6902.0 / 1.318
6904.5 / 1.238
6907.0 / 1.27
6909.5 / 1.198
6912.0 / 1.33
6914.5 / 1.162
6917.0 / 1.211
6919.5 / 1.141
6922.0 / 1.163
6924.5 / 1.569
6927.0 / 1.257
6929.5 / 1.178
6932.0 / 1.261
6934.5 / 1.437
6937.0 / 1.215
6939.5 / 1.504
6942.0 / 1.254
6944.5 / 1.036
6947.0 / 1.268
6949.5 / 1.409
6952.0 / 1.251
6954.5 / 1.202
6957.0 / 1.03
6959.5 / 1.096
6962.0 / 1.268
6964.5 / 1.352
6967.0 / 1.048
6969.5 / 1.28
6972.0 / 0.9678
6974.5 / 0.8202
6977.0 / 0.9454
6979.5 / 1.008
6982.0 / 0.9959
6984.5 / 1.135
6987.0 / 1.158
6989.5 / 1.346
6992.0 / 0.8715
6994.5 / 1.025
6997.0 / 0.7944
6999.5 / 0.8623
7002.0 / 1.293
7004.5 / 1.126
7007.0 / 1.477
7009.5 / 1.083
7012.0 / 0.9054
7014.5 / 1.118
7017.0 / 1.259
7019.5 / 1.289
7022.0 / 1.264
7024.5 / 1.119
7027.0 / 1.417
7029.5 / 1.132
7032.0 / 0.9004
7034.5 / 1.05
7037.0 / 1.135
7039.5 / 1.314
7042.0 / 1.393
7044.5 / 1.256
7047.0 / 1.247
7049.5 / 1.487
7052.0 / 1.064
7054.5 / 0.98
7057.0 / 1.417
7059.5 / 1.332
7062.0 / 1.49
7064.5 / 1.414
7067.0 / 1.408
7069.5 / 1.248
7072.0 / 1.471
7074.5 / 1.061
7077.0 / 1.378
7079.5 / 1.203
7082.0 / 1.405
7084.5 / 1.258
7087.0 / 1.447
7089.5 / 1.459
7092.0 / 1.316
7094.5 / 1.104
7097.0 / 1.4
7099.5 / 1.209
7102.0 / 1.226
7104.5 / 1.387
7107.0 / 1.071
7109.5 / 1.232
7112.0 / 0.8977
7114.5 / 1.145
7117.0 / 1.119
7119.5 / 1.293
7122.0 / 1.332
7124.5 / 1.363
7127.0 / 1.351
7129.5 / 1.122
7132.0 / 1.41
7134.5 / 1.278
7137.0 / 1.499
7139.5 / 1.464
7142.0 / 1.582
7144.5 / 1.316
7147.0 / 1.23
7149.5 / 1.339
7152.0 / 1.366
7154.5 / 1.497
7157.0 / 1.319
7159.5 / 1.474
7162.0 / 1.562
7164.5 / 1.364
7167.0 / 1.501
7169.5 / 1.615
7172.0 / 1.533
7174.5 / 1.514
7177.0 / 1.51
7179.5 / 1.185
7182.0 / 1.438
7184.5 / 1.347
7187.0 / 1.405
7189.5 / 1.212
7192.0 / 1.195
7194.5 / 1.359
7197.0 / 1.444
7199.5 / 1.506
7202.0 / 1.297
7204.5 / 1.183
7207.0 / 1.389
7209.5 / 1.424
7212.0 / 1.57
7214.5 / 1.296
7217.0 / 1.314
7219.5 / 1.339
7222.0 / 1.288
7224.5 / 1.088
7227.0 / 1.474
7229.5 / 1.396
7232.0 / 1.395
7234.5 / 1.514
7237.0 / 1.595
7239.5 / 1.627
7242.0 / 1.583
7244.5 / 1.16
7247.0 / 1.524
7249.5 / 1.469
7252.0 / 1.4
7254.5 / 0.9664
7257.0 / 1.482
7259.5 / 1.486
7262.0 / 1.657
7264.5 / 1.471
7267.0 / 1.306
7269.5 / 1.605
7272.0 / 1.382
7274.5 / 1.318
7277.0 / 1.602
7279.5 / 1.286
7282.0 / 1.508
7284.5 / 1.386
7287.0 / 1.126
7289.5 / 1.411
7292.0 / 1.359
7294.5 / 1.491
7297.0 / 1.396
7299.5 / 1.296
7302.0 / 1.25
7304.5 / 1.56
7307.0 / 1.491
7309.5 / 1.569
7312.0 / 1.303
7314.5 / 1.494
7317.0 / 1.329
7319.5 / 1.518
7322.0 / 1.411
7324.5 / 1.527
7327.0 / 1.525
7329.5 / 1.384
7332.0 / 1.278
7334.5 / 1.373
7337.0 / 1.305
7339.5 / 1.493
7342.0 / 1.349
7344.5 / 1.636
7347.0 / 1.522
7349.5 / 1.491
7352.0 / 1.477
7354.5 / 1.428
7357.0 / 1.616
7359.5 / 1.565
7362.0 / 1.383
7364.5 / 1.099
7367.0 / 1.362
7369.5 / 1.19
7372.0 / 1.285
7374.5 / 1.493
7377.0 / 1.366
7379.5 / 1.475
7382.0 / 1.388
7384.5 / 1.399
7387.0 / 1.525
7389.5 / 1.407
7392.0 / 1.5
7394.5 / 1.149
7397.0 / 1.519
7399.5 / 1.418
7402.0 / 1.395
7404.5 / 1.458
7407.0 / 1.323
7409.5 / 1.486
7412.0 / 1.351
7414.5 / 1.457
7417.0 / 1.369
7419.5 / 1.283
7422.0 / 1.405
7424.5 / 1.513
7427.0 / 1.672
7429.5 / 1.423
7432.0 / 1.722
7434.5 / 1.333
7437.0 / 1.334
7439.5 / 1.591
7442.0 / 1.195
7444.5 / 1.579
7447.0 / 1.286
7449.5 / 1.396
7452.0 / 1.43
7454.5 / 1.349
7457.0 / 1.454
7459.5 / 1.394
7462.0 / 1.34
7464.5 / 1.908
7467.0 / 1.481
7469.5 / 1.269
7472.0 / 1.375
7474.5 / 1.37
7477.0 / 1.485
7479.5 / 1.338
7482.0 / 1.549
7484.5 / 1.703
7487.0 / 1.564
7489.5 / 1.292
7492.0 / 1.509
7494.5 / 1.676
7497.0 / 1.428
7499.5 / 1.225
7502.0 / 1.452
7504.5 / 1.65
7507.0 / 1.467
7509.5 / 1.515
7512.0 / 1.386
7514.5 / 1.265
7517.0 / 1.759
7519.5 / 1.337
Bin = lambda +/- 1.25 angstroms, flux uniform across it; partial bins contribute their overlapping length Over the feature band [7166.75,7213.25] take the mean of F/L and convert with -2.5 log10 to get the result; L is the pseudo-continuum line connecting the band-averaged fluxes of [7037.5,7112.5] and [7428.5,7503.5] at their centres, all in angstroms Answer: -0.051 mag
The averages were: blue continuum 1.29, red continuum 1.45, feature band 1.4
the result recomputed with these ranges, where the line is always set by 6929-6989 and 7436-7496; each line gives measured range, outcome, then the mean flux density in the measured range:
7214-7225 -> 0.04 mag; 1.27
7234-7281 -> -0.08 mag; 1.44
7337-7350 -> -0.07 mag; 1.48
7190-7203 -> -0.04 mag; 1.35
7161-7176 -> -0.17 mag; 1.51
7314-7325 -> -0.06 mag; 1.45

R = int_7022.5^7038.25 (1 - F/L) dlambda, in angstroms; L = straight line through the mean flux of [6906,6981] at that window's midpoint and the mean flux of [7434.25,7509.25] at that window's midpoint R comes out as 1.4 angstroms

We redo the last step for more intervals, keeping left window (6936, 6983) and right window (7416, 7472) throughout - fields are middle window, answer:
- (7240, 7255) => -0.66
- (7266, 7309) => -1.69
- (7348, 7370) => -0.30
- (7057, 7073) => -2.32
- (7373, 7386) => -0.19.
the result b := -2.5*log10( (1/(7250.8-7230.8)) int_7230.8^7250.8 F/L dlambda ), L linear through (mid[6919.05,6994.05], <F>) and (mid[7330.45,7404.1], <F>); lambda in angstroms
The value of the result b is -0.11 mag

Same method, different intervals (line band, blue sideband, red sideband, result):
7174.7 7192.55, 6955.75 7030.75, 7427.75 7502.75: -0.08 mag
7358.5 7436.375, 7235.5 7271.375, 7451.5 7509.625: 0.04 mag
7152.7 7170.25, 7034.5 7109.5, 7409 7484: -0.11 mag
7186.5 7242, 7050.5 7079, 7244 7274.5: 0.00 mag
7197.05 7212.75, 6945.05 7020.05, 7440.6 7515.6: -0.10 mag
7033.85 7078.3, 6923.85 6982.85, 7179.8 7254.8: -0.02 mag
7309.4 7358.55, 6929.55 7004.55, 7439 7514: -0.06 mag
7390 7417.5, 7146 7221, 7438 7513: 0.03 mag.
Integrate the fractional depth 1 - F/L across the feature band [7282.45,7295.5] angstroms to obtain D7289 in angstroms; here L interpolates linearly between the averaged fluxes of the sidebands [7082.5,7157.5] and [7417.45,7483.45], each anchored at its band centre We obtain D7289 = 0.1 angstroms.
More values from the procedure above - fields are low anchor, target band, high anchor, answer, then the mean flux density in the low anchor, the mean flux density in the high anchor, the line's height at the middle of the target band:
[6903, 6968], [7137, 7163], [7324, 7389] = -1.6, 1.25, 1.42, 1.33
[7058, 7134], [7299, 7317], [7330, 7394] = -0.5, 1.29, 1.41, 1.39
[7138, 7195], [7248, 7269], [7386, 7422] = -0.1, 1.41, 1.4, 1.4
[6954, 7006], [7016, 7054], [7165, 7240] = -2.0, 1.08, 1.4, 1.16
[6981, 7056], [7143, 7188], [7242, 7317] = -4.3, 1.15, 1.41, 1.3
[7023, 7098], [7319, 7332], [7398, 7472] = -0.6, 1.28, 1.43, 1.39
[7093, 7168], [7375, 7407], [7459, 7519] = 0.4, 1.31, 1.47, 1.43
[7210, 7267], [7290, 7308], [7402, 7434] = 0.2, 1.41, 1.45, 1.42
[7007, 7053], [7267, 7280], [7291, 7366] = -0.4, 1.2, 1.43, 1.39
